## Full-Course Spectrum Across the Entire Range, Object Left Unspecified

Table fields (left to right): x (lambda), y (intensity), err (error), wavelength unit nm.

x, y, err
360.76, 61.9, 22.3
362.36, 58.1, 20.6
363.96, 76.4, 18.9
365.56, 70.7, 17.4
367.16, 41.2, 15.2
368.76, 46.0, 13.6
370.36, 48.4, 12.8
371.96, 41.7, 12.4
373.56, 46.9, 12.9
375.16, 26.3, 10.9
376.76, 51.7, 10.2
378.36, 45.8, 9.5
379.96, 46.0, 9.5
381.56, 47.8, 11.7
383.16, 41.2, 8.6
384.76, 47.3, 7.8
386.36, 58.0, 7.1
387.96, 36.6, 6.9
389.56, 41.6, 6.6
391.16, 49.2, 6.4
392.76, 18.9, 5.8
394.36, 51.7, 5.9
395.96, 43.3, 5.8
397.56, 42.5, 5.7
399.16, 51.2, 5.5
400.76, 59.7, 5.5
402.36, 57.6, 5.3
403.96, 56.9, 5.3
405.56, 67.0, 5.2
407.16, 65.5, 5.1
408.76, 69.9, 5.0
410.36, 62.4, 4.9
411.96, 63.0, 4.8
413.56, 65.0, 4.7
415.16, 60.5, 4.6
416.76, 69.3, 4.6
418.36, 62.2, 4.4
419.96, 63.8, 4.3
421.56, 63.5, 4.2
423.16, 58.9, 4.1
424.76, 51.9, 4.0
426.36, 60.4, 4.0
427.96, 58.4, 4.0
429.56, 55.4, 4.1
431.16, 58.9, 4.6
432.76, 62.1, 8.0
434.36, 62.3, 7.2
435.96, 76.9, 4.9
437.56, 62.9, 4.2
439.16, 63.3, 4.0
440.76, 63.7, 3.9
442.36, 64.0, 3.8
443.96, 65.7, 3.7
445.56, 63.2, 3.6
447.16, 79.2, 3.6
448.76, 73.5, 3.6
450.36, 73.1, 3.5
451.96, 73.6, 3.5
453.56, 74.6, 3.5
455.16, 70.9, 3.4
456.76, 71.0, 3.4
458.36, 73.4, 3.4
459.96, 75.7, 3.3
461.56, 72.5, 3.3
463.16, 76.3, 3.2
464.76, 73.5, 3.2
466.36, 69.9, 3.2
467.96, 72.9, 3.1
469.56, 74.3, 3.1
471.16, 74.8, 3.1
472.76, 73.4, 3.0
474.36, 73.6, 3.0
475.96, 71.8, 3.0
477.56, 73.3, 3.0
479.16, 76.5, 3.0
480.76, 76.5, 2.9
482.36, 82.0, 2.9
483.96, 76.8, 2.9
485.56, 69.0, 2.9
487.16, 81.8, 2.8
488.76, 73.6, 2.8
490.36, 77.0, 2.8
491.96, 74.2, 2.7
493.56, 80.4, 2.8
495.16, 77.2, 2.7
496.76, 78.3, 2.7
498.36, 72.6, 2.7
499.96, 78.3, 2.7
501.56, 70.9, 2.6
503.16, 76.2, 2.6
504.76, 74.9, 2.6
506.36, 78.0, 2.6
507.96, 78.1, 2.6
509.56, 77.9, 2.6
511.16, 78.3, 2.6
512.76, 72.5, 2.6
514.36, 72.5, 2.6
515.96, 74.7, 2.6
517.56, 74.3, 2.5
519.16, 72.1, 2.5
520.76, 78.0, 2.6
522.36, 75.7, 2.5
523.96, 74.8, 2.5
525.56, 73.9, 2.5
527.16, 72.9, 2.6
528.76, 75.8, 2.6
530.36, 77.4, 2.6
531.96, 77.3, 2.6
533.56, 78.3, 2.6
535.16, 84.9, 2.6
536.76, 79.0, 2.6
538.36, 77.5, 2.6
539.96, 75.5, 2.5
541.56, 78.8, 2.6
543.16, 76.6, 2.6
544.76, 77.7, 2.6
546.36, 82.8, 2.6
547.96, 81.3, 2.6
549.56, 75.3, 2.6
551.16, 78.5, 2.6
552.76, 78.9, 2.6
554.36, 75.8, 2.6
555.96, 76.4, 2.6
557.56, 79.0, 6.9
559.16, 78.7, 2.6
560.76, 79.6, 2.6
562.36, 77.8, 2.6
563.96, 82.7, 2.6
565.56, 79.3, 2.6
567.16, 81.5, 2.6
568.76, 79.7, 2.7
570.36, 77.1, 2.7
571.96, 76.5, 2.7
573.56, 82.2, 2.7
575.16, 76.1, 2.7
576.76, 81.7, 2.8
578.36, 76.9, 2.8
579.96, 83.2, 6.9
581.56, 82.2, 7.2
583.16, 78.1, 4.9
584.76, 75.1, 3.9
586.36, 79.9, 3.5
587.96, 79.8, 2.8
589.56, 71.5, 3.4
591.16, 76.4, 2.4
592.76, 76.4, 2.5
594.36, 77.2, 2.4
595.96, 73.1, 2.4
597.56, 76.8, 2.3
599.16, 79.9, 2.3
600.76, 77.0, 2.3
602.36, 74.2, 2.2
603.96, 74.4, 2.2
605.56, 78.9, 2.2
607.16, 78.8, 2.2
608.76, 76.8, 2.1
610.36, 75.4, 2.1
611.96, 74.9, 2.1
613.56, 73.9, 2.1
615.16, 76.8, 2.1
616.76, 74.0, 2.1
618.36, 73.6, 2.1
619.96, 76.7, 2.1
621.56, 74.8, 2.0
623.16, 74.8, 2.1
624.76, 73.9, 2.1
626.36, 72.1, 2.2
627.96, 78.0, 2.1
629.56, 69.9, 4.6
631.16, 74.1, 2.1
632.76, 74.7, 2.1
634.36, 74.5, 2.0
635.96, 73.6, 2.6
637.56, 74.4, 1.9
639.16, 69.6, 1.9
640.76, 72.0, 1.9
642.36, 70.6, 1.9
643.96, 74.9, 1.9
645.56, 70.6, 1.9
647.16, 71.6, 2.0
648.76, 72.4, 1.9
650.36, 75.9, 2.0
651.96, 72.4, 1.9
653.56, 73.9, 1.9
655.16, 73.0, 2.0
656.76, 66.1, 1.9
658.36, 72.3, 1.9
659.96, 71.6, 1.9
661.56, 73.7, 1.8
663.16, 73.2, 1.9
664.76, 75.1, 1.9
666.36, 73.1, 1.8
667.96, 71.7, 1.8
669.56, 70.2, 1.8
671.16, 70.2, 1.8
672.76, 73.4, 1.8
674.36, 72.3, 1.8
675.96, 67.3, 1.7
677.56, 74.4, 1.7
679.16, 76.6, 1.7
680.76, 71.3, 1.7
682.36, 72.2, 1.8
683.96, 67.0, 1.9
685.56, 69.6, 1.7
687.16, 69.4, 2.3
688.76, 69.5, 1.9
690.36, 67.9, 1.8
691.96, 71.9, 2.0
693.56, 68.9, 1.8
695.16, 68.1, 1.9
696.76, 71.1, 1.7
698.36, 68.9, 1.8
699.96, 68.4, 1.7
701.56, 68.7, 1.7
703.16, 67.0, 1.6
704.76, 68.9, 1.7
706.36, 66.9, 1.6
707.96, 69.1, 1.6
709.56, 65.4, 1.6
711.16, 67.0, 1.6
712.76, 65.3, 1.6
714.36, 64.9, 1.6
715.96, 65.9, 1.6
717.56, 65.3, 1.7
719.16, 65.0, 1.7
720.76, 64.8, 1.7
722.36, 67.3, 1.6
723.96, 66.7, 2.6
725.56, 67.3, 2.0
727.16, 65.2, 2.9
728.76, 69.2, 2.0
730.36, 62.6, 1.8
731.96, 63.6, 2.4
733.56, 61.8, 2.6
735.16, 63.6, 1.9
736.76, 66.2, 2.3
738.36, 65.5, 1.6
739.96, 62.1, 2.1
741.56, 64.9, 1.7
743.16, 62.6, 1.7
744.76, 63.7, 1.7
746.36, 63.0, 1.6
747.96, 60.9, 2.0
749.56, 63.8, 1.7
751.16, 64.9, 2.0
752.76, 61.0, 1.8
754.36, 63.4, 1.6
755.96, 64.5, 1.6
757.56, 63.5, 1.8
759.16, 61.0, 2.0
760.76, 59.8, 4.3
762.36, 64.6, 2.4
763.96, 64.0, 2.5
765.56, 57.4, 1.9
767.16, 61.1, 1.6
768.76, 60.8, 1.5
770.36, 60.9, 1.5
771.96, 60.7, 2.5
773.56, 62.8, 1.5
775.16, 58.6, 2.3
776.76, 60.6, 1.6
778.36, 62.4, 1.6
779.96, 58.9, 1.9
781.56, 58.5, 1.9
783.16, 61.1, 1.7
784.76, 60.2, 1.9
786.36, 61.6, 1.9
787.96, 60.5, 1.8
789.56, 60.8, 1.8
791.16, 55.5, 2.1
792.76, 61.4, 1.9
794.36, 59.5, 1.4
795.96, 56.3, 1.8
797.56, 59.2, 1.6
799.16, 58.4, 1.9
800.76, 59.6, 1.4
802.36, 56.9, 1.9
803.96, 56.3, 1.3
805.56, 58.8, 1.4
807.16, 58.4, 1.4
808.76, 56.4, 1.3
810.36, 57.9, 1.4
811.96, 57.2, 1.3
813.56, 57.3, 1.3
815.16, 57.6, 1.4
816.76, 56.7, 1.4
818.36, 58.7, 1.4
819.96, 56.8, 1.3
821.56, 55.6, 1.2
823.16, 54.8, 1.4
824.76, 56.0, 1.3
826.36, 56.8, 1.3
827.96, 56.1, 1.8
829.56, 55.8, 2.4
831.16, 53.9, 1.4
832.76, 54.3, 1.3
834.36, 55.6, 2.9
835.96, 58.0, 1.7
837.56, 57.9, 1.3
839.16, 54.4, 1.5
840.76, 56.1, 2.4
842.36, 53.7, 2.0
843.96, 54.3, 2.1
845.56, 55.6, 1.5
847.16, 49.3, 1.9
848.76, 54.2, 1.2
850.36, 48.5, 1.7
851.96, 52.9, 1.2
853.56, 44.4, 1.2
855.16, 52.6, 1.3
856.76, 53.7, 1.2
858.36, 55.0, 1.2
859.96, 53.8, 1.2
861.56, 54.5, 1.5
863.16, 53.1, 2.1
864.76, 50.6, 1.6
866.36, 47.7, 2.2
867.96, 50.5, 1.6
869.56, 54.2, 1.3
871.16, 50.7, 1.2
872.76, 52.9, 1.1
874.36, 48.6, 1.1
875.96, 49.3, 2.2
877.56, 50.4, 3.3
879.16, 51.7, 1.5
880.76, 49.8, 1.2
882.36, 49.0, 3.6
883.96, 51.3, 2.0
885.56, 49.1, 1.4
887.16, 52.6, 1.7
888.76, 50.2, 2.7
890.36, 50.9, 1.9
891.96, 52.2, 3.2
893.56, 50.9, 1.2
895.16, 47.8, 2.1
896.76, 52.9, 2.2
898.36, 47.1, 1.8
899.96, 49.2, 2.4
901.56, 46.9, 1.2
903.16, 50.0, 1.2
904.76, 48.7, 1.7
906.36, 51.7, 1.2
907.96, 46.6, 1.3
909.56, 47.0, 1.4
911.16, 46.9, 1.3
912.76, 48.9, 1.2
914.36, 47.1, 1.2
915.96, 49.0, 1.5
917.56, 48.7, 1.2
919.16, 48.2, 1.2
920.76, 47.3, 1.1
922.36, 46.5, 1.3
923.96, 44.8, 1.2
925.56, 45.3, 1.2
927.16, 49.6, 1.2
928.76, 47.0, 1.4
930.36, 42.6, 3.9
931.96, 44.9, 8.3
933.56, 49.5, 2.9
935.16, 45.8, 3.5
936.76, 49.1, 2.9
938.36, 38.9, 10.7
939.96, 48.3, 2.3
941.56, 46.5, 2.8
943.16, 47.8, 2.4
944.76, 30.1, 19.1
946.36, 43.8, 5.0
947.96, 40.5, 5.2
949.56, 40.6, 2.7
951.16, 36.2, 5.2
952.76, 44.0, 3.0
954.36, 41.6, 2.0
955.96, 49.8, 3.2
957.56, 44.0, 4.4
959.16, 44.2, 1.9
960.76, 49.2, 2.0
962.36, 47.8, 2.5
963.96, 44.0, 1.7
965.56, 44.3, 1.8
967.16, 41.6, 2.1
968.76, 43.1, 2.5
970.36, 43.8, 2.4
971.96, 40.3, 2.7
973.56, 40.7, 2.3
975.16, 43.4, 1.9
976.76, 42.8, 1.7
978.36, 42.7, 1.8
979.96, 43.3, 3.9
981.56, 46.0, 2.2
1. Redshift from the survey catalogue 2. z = 0.000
